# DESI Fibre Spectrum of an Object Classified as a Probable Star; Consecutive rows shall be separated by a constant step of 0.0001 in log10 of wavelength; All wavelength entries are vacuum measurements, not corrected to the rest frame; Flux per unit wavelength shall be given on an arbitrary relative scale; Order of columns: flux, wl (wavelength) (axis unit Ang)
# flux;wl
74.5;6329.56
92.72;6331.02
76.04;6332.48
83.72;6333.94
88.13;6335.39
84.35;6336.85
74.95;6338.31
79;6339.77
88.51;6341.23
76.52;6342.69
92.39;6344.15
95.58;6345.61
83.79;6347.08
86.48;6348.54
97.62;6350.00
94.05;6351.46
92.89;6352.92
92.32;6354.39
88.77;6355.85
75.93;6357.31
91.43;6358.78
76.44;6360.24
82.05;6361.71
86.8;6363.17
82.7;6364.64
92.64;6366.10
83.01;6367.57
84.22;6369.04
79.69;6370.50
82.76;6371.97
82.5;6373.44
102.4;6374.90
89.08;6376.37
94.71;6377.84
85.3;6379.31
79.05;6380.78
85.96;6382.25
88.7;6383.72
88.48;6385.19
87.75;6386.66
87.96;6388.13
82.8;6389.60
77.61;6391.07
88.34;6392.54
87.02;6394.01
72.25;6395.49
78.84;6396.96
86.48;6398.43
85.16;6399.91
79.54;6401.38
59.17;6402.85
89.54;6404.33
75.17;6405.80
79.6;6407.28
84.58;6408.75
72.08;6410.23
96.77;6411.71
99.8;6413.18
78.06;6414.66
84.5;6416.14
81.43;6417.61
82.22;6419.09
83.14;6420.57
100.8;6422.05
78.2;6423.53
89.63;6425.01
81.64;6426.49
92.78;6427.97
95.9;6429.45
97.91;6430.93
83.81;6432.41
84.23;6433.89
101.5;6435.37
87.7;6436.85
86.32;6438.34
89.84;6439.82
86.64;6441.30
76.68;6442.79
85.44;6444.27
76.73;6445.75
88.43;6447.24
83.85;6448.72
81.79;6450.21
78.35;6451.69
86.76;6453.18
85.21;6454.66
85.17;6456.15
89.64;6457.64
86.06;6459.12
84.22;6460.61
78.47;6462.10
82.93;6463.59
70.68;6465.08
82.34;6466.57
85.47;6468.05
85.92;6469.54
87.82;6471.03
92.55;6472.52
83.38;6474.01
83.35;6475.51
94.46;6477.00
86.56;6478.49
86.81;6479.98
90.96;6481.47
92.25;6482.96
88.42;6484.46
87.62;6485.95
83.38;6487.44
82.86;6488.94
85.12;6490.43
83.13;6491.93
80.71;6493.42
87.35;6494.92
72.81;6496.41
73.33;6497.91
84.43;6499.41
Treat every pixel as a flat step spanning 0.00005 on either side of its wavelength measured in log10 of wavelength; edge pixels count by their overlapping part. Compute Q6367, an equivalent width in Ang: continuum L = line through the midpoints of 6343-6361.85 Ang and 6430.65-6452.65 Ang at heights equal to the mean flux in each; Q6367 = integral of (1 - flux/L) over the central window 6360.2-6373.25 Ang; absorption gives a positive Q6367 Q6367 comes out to 0.6 Ang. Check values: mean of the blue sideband 88.3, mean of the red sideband 85.7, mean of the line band 83.7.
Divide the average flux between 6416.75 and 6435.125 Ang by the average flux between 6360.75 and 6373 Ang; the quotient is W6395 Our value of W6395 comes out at 1.0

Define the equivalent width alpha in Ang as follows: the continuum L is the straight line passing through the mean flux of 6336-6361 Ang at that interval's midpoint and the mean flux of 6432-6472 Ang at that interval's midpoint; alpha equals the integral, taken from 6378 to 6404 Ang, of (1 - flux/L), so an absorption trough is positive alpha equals 0.90 Ang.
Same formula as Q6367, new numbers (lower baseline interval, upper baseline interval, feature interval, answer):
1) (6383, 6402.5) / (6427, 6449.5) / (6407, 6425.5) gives 0.03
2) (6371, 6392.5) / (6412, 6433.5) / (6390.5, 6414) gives 1.44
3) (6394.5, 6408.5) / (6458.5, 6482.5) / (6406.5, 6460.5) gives -2.93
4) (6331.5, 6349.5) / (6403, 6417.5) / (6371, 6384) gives -0.59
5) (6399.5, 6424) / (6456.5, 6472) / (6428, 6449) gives -1.13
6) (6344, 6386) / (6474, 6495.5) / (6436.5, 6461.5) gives 0.64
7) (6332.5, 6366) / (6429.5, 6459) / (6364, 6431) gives 0.89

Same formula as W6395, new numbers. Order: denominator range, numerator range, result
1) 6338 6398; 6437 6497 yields 0.99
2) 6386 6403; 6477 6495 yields 1.06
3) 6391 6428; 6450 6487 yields 1.03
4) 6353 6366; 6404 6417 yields 0.99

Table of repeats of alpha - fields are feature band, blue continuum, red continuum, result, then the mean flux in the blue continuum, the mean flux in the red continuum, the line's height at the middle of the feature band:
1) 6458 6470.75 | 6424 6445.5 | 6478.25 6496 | 0.66 Ang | 88.2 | 86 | 87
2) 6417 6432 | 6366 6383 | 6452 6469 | -0.66 Ang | 86.5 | 83.3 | 84.6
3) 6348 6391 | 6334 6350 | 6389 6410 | -2.03 Ang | 85.5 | 80.2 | 83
